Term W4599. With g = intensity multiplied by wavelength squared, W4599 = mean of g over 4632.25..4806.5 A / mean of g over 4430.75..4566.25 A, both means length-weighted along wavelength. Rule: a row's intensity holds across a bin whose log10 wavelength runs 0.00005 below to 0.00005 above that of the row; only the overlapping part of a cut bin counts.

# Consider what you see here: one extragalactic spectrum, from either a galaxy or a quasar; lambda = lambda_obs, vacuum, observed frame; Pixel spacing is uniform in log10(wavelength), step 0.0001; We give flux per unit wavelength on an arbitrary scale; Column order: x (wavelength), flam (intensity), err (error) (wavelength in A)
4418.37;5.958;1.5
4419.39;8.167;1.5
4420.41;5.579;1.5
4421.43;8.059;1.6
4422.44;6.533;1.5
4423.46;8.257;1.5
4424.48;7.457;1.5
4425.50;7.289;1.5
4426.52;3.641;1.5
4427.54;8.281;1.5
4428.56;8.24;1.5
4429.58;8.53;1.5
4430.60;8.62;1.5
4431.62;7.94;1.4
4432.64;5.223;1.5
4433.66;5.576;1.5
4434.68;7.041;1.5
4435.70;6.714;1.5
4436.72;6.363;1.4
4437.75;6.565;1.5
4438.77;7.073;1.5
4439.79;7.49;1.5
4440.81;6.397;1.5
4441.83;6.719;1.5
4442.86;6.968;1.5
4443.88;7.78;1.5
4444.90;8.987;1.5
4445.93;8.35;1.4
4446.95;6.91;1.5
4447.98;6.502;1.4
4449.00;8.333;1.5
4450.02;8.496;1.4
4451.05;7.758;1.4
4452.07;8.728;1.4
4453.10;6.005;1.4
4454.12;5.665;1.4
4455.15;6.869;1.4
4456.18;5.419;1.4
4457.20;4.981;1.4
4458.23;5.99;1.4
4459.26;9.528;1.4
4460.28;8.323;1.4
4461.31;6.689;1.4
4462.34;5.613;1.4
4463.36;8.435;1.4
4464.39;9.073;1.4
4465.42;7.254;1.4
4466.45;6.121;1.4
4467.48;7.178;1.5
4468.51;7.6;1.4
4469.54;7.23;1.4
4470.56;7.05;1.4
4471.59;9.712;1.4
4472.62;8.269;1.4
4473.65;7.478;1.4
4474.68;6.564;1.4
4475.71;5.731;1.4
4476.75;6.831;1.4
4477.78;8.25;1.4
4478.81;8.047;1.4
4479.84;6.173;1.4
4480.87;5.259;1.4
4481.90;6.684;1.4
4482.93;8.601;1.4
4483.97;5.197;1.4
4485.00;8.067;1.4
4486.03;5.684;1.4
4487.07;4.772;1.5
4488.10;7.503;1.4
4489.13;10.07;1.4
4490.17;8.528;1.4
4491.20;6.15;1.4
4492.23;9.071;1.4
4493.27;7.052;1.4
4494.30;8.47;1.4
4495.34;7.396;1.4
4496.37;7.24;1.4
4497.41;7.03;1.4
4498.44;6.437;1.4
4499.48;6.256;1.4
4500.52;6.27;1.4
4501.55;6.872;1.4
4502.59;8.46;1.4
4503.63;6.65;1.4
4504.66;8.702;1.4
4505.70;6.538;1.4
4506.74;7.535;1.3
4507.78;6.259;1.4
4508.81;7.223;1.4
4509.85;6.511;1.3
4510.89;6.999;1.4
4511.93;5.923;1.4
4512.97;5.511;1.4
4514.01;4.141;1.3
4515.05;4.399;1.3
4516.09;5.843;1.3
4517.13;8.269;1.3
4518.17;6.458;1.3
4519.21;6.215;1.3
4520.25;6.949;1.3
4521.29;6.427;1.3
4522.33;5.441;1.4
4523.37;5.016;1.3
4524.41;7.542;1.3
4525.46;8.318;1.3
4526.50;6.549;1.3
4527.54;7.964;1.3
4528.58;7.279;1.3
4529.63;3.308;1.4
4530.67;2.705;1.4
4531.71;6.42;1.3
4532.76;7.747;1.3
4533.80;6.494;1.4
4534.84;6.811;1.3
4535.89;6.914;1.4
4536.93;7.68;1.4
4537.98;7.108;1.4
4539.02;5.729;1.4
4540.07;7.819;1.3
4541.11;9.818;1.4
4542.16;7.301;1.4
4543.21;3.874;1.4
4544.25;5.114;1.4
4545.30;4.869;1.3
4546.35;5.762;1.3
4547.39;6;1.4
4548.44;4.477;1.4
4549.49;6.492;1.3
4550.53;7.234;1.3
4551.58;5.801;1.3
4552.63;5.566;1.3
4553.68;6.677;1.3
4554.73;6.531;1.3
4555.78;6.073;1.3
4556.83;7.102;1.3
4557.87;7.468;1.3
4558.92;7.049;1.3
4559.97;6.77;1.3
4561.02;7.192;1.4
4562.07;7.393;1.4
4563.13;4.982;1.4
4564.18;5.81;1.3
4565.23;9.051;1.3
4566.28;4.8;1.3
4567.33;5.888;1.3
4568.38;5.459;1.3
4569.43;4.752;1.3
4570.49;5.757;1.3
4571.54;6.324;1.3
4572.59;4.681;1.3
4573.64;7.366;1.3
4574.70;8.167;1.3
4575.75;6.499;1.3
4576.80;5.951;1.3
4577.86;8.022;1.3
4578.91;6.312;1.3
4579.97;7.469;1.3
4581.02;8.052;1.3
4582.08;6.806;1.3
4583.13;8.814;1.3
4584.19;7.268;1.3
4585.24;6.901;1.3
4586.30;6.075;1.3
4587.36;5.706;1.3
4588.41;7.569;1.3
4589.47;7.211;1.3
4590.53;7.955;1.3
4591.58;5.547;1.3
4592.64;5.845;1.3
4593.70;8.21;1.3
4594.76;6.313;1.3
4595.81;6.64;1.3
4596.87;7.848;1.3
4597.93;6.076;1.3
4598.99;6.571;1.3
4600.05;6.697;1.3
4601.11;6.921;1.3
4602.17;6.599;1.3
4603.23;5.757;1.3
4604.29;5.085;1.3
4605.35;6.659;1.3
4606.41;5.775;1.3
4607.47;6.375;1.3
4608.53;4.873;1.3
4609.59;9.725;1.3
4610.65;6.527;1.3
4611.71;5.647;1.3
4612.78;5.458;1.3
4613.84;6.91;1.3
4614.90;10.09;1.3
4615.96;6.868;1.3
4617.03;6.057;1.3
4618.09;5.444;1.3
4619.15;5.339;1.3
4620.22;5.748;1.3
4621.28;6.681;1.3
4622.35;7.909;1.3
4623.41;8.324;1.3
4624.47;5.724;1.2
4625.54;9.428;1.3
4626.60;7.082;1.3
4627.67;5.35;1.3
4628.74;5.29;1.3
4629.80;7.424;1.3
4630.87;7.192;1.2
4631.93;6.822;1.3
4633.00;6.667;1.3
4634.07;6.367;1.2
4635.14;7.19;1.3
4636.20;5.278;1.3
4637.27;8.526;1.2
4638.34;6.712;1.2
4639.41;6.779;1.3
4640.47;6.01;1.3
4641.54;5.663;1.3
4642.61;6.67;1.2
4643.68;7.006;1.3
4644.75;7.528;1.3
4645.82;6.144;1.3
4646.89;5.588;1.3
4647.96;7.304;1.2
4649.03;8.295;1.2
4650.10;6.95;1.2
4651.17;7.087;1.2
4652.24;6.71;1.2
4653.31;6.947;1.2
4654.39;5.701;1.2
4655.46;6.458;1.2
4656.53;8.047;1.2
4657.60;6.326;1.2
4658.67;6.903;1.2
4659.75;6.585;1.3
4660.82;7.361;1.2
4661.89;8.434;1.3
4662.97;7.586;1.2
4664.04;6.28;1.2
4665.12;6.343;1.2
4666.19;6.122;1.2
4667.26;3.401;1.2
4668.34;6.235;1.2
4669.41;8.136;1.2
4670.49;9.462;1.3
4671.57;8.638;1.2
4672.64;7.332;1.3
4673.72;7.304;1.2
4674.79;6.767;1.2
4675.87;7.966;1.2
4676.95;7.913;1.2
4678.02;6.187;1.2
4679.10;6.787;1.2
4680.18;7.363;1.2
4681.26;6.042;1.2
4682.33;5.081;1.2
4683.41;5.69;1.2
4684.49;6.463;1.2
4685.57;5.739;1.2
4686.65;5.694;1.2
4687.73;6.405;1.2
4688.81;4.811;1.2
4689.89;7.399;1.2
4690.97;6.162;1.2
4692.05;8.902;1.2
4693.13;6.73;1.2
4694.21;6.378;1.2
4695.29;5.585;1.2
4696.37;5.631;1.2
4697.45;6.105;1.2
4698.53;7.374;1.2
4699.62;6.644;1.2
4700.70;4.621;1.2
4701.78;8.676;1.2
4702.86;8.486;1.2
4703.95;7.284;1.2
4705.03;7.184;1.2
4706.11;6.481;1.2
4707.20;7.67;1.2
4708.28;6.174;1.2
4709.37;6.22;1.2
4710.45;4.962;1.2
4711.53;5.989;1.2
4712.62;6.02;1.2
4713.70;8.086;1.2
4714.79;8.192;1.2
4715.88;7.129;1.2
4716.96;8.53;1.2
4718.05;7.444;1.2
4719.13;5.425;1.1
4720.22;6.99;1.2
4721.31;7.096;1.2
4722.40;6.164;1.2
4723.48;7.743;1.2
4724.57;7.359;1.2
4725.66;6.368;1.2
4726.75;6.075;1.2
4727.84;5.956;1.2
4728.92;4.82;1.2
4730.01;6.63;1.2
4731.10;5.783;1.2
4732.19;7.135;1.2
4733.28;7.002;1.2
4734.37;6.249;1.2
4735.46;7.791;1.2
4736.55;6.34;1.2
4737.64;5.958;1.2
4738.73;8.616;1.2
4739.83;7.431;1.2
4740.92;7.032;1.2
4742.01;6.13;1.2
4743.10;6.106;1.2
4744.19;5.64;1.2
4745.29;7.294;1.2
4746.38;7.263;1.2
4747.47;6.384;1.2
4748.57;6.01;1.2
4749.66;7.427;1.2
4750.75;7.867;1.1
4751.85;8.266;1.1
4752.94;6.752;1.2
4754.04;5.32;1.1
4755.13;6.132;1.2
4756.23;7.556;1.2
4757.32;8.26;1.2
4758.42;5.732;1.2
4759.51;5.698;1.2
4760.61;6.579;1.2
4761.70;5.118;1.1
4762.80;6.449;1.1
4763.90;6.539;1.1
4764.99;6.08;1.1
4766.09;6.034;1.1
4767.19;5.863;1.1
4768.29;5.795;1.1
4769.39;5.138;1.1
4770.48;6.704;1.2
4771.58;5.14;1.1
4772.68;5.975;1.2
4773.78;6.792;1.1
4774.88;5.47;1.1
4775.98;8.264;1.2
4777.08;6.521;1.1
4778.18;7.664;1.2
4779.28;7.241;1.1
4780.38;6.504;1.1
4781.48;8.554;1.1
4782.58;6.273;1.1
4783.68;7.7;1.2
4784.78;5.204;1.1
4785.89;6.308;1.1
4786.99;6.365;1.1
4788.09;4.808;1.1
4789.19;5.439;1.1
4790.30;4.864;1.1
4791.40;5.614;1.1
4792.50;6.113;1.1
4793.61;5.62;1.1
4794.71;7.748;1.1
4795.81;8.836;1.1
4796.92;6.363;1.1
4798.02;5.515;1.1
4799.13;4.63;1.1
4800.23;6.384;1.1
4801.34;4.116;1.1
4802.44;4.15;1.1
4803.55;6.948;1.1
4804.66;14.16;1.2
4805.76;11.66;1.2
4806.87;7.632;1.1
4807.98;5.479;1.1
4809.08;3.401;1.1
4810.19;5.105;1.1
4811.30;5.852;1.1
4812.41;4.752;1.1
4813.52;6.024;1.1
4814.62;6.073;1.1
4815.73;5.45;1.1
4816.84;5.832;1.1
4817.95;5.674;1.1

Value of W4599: 1.1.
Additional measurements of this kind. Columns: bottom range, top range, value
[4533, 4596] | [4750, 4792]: 1.06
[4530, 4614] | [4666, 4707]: 1.08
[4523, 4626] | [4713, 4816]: 1.08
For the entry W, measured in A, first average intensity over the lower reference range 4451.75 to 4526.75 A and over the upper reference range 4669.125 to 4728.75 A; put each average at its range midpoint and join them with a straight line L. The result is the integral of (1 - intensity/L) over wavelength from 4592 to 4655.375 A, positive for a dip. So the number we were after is 1.6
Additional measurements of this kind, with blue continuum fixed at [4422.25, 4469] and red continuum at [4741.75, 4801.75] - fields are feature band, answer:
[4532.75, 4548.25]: 0.9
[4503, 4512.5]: 0.1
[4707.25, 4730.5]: -0.6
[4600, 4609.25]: 0.9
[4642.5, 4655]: -0.3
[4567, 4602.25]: 0.5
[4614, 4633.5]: -0.4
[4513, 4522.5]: 1.3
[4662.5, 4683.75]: -0.7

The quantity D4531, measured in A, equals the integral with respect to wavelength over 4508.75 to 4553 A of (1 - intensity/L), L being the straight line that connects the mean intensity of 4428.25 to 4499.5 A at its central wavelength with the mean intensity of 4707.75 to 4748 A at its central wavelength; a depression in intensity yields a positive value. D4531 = 5.1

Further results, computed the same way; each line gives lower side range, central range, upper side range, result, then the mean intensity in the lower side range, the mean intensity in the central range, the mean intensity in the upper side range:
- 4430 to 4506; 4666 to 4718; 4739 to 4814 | -0.7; 7.19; 6.76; 6.47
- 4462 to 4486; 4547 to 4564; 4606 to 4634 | 1.3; 7.22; 6.41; 6.72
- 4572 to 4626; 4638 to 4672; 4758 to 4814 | -1.0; 6.79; 6.85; 6.33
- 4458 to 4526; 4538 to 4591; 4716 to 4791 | 2.5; 7.02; 6.56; 6.55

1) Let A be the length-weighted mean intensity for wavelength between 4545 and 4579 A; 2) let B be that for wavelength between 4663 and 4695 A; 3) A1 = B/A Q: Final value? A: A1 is 1.06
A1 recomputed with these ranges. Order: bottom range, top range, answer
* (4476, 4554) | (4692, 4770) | 1.00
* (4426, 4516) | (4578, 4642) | 0.96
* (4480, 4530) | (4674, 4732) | 0.98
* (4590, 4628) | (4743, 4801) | 0.96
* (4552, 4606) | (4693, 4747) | 1.01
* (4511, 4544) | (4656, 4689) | 1.06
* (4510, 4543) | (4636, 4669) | 1.04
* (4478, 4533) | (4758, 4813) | 0.94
